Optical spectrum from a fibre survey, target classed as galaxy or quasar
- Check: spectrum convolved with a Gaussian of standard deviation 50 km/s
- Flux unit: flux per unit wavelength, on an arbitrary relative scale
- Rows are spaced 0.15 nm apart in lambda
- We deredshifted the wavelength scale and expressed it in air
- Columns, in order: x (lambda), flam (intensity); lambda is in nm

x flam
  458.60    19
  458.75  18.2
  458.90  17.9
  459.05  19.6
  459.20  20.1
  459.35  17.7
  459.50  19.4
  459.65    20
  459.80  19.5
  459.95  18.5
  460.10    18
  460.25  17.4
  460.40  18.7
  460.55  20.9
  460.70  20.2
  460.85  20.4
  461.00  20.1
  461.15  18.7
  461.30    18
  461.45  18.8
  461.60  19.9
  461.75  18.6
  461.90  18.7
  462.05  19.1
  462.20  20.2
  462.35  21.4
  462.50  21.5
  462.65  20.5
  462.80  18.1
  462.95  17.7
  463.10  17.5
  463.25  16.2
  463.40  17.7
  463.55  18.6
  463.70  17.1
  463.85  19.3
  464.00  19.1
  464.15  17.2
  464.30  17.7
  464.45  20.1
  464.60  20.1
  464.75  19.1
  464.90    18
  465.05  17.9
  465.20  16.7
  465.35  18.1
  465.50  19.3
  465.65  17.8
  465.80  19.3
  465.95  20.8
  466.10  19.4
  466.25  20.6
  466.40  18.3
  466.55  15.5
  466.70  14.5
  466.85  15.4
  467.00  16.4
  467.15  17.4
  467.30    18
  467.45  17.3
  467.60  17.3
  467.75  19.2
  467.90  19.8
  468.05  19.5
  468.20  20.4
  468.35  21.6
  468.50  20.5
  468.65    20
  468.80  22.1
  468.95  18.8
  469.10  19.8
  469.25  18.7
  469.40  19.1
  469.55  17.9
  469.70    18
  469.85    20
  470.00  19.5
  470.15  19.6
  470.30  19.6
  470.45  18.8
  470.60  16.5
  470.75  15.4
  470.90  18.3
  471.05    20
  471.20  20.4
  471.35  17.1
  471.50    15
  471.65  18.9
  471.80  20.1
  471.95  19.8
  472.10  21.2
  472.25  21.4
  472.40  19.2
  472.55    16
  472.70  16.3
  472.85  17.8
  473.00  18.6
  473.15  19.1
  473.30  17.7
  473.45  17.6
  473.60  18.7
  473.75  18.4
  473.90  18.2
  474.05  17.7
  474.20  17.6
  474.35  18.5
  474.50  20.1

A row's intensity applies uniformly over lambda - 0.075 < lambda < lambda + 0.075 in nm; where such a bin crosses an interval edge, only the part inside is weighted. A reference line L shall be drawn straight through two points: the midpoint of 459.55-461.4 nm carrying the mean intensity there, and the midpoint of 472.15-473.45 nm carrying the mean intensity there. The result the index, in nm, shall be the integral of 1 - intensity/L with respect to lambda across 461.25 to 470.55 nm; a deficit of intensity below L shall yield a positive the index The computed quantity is 0.017 nm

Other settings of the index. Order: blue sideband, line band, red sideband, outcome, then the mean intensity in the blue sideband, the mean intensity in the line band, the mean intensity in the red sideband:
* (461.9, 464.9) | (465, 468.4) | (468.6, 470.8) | 0.11 nm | 18.8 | 18.3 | 18.9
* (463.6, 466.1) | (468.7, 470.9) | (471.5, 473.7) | -0.03 nm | 18.6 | 18.8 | 18.6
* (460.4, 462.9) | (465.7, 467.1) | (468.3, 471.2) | 0.11 nm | 19.6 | 17.8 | 19.2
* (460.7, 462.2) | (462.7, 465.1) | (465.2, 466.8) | 0.06 nm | 19.2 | 18.2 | 18.2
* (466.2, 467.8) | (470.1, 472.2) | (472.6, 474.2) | -0.11 nm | 17.2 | 18.6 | 18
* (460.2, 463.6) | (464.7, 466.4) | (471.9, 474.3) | 0.01 nm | 19.1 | 18.8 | 18.4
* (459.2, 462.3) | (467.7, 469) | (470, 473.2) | -0.11 nm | 19.2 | 20.3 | 18.5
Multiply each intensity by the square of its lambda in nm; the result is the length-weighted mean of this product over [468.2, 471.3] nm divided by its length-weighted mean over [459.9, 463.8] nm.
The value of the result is 1.05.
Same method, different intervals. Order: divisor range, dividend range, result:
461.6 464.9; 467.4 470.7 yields 1.05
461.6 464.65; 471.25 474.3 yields 1.01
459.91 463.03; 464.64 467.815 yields 0.95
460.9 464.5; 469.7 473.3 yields 1.03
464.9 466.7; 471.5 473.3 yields 1.05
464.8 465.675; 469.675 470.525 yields 1.10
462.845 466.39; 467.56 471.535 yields 1.05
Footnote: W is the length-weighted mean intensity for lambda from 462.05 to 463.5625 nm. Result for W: 19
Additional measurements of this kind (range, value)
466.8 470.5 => 19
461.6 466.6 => 18.7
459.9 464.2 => 18.9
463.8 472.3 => 18.7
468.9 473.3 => 18.6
